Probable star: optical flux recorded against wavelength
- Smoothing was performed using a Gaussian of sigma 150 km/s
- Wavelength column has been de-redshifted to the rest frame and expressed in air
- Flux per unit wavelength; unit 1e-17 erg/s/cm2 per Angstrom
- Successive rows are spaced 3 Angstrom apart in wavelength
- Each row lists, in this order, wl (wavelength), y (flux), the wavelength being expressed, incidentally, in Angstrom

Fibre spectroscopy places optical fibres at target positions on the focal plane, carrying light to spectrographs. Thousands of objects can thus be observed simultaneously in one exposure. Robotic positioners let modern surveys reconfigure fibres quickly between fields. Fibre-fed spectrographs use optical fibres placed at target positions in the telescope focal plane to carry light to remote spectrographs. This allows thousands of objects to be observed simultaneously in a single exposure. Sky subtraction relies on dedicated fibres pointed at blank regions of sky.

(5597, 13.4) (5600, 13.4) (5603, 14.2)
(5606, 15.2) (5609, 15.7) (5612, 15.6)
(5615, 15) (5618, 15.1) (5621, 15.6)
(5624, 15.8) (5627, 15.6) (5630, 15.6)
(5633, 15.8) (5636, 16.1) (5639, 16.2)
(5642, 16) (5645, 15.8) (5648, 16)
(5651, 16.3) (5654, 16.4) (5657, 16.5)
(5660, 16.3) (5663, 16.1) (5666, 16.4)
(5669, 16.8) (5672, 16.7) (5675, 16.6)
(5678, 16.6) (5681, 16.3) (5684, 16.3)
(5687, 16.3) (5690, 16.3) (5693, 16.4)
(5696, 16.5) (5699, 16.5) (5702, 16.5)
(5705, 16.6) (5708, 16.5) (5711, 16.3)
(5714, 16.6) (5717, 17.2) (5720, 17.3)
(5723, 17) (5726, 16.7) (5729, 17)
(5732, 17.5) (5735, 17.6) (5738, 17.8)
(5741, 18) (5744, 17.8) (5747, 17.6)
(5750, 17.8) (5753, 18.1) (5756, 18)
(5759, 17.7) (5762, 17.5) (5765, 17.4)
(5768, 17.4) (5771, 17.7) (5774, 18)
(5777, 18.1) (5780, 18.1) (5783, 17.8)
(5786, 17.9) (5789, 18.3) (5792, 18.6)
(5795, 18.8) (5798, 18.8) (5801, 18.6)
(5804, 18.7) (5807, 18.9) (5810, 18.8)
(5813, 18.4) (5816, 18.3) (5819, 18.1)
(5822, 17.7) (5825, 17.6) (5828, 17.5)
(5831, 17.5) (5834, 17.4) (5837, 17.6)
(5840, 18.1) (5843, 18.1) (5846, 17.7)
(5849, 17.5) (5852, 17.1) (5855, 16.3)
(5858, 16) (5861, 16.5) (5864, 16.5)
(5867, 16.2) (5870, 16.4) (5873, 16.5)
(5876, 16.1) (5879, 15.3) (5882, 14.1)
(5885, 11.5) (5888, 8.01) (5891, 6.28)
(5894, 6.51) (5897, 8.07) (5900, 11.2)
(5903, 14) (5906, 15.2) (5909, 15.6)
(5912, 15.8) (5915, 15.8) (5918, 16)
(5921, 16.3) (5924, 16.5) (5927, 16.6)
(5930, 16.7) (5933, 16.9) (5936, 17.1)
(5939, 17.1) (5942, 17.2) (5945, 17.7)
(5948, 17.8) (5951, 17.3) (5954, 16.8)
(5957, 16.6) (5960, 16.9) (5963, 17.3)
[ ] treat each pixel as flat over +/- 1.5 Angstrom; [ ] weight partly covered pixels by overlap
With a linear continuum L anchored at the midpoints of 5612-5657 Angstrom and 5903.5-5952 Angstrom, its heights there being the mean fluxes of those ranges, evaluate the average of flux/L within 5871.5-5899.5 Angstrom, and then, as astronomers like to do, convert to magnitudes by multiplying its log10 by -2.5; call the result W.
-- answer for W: 0.40 mag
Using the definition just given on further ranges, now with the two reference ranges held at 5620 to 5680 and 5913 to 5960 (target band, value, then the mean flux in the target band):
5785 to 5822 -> -0.12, 18.5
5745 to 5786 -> -0.09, 17.8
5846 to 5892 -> 0.12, 14.9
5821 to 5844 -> -0.07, 17.7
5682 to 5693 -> 0.00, 16.3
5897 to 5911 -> 0.24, 13.4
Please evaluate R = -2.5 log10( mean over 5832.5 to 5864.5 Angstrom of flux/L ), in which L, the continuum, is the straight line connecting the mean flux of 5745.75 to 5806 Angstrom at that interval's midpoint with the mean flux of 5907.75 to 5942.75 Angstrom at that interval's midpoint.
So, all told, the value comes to 0.01 mag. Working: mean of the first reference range 18.1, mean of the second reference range 16.5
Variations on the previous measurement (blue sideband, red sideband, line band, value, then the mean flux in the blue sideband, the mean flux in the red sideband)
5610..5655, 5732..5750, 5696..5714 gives 0.04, 15.8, 17.7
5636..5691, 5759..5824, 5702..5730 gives 0.02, 16.3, 18.2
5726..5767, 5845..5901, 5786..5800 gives -0.14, 17.6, 13.9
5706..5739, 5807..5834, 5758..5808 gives -0.03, 17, 18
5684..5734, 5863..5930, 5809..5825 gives -0.20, 16.7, 13.9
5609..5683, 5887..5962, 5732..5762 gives -0.14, 16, 14.9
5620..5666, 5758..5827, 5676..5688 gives 0.01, 16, 18.1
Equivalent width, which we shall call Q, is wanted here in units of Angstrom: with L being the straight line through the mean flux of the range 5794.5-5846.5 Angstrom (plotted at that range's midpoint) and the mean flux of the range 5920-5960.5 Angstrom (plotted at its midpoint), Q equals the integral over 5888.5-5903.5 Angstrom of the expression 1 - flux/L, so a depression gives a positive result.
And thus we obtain 7.4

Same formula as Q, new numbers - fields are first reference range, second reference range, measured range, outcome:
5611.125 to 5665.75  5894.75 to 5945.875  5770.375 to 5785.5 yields -2.2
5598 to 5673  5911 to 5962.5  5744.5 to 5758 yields -1.4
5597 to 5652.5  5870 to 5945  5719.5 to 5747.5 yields -4.5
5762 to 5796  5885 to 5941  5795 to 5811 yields -1.4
